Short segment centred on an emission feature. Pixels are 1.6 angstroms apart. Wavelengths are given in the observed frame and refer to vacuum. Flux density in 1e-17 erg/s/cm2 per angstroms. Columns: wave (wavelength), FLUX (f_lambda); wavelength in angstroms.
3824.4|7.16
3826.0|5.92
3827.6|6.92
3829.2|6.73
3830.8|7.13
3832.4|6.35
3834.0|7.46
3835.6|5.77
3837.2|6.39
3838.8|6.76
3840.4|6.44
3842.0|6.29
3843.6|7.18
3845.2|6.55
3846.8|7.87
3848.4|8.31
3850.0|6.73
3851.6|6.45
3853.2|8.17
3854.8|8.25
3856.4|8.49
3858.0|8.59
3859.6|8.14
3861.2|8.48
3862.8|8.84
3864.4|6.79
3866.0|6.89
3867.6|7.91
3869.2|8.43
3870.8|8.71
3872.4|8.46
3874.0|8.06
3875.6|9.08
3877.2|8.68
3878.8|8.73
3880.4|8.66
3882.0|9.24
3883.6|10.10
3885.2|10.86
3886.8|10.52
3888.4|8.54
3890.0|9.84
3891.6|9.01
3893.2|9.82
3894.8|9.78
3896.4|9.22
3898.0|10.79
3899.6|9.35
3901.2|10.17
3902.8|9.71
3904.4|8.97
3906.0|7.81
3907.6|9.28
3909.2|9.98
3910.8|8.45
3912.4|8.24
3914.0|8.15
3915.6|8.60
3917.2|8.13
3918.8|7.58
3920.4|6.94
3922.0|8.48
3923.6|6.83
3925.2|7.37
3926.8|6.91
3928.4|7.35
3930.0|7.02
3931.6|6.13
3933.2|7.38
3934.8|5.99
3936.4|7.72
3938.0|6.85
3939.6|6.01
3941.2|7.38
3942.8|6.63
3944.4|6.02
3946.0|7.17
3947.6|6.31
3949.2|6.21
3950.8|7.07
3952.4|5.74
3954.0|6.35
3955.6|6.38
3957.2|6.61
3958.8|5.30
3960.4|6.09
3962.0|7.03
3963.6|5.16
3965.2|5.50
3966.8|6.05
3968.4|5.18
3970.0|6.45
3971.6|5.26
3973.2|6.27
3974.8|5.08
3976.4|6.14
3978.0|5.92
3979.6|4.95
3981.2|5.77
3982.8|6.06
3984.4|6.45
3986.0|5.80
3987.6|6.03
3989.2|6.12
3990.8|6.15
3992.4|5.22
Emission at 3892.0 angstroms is C III]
